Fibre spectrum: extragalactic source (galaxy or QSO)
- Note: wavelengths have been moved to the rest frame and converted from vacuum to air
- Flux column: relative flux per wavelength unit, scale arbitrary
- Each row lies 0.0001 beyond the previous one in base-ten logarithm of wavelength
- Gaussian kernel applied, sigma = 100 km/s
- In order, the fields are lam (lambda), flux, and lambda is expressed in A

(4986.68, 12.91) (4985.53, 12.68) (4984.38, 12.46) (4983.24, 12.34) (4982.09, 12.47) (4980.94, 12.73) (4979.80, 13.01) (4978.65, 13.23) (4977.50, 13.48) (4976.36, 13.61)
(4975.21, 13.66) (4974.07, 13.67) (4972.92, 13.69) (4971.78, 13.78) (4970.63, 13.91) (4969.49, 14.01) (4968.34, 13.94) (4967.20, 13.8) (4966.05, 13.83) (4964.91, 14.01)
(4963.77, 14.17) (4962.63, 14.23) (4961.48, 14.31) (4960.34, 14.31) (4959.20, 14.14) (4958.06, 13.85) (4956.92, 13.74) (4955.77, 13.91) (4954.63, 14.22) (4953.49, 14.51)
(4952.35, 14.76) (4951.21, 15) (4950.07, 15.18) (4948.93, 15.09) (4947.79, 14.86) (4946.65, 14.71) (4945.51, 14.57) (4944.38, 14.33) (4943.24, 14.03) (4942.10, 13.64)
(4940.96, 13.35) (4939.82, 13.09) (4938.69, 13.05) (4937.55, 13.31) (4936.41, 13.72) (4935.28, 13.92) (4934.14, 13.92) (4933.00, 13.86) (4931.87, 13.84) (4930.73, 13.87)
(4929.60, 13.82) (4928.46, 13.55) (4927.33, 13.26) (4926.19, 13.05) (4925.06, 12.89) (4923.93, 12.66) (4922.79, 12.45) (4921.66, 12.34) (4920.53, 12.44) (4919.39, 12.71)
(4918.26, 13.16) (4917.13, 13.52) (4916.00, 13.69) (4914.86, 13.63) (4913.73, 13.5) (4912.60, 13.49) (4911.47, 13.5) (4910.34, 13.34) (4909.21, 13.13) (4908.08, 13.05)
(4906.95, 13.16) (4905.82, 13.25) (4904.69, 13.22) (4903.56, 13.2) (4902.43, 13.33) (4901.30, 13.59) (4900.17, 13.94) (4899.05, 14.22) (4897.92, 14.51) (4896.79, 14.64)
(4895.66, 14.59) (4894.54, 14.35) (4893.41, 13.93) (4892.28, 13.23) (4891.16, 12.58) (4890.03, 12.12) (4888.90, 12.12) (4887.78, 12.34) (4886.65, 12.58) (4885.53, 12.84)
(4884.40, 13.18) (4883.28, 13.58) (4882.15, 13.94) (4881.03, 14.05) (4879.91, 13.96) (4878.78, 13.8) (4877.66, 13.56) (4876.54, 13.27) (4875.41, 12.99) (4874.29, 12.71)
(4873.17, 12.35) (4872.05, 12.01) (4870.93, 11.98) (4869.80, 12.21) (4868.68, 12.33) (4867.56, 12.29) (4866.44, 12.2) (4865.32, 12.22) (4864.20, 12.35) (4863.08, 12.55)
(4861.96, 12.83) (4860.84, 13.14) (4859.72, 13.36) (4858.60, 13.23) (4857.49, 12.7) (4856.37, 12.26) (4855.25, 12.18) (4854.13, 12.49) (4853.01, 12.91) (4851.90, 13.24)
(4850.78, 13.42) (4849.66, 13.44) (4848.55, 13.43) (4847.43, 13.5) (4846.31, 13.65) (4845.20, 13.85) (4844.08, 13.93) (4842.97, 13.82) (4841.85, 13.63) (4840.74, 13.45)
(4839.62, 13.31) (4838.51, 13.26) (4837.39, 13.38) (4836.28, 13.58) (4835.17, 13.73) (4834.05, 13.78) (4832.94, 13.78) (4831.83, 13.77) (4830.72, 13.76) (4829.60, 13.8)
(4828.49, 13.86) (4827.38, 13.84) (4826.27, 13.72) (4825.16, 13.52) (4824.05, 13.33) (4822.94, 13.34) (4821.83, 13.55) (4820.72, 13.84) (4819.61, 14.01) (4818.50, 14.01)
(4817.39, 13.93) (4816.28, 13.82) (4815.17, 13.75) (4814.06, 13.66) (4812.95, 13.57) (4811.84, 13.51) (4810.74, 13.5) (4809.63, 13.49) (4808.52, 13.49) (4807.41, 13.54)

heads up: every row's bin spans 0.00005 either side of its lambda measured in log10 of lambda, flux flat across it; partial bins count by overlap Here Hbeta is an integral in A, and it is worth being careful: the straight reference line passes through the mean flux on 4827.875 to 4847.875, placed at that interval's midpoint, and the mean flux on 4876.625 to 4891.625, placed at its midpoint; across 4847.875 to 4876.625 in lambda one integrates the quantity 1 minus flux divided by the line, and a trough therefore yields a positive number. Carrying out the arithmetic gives 1.49 A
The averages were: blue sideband 13.7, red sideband 13.1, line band 12.7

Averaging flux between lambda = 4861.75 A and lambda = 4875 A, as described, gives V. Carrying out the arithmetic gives 12.3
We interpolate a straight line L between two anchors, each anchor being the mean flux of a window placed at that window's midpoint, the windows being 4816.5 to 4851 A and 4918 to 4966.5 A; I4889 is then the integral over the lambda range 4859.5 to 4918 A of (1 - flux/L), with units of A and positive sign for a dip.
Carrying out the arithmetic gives 2.4 A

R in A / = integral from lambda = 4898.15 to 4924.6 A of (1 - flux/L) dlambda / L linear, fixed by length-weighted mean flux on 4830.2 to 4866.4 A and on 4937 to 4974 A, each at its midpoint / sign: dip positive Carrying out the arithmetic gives 0.9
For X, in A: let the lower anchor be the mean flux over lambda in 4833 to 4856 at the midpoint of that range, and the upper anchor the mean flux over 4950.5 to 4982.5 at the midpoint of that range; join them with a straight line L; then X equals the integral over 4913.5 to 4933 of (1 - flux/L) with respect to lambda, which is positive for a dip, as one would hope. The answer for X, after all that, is 0.7 A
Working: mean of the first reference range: 13.4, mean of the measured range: 13.2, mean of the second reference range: 13.9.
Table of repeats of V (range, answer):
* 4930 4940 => 13.7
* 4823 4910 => 13.3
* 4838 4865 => 13.2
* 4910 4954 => 13.7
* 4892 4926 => 13.4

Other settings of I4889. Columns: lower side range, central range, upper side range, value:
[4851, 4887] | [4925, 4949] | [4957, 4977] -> -0.3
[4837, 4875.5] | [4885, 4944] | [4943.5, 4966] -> 1.9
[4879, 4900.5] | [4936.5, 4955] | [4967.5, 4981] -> -0.9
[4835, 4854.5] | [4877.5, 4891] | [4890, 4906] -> 0.5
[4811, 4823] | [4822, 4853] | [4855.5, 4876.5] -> -0.8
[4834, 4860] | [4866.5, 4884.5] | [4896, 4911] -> 0.6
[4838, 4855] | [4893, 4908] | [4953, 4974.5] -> -0.2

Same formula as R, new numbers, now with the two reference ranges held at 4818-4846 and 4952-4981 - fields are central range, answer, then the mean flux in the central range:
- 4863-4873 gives 1.1 A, 12.2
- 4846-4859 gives 0.6 A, 13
